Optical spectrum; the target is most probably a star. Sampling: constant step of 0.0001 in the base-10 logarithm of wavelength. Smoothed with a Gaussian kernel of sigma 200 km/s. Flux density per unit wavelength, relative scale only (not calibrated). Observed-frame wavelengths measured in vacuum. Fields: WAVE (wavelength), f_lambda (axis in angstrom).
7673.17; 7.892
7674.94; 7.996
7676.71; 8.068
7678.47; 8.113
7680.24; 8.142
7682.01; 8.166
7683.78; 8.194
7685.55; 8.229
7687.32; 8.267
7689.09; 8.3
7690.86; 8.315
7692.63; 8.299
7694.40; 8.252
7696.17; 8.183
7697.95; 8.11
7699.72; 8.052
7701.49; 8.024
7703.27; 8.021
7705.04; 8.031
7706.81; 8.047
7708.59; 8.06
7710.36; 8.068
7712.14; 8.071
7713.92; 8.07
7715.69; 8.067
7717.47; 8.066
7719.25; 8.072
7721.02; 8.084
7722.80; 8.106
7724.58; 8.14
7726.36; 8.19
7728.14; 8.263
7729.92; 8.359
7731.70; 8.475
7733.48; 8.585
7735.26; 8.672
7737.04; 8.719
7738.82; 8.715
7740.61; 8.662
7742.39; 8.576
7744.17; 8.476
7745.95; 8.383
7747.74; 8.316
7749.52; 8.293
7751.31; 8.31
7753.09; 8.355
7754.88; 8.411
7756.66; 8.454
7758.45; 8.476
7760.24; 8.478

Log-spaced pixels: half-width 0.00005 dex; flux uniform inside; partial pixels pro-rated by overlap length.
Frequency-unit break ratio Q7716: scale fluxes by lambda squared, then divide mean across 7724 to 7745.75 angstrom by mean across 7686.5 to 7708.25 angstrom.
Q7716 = 1.05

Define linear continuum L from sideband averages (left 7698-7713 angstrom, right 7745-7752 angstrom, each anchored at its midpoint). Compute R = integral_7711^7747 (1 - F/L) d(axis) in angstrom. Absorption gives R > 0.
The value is -0.59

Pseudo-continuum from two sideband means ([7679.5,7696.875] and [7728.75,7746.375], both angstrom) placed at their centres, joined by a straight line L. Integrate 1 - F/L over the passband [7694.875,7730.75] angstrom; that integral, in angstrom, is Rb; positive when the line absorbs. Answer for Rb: 1.26 angstrom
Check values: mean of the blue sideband 8.24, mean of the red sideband 8.56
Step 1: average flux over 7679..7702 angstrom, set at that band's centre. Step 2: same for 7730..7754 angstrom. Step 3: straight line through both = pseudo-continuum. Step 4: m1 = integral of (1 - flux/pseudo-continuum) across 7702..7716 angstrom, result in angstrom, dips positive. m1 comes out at 0.4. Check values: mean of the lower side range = 8.2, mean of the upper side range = 8.5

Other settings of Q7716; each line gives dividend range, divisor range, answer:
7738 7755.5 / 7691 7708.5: 1.05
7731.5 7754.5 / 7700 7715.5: 1.07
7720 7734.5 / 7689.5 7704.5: 1.02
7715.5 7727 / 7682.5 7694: 0.99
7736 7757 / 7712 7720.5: 1.06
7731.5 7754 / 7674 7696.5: 1.05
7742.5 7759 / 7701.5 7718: 1.05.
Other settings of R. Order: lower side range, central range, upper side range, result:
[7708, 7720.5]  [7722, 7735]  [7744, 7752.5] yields -0.2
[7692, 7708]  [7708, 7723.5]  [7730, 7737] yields 0.5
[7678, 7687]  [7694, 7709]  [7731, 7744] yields 0.4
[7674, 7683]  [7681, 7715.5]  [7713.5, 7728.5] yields -0.2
